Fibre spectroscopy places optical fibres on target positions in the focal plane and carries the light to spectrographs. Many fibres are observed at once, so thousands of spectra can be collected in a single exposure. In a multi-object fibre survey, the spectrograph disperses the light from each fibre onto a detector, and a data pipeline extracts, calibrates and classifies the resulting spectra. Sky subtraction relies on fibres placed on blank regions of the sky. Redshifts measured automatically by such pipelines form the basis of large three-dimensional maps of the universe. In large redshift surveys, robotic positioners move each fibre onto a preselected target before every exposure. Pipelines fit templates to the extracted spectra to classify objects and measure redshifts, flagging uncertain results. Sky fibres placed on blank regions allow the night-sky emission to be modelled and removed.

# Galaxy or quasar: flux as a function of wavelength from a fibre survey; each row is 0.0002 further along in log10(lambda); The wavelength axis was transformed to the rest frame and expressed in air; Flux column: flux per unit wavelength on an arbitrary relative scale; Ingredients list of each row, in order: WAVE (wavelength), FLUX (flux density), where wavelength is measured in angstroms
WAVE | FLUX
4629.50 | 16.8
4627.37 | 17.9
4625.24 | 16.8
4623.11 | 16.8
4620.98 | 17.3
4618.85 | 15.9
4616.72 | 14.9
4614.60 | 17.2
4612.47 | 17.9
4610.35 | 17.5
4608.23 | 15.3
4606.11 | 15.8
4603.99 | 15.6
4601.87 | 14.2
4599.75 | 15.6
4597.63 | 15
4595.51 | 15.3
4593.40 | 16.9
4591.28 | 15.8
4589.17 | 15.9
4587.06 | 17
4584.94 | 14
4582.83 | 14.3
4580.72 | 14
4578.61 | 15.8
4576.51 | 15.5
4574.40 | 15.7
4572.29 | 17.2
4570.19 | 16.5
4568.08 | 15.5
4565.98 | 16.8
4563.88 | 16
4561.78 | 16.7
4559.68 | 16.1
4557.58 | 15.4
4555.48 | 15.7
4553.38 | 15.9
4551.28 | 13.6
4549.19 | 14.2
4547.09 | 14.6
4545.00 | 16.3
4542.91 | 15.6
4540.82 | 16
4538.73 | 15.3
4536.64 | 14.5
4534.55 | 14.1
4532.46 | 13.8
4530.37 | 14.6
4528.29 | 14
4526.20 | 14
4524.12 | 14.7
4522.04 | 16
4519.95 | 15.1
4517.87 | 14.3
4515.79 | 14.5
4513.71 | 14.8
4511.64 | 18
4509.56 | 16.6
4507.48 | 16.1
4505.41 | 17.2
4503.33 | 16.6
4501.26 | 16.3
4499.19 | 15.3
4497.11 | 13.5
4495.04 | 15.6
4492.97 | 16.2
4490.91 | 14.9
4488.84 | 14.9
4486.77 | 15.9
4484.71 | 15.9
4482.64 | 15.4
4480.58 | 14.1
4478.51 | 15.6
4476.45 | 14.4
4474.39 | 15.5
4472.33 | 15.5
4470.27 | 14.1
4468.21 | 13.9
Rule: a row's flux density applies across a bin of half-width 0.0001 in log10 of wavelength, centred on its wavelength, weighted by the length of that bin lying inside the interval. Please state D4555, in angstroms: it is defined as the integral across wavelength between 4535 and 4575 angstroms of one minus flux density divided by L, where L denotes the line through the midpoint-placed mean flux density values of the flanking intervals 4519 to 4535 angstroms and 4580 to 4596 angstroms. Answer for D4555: -1.83 angstroms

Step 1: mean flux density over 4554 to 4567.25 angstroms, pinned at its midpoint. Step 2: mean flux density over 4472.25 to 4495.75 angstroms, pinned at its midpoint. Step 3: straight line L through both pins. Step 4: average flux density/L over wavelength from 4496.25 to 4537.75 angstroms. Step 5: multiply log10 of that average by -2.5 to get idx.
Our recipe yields 0.031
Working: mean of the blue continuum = 15.3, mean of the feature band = 15.2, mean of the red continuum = 16.1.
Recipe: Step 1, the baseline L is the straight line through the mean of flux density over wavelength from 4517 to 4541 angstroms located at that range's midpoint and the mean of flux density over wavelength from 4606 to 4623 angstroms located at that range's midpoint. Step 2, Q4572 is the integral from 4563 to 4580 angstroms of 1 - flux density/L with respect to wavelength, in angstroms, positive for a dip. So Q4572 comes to -0.5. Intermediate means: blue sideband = 14.7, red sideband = 16.5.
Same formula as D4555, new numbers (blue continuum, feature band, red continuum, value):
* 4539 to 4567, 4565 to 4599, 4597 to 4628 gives 0.46 angstroms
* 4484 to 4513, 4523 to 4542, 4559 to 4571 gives 1.81 angstroms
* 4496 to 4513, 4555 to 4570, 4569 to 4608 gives -0.31 angstroms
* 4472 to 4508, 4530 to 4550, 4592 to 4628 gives 1.10 angstroms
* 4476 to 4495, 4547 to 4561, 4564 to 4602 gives 0.37 angstroms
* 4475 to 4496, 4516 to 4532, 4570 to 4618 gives 0.86 angstroms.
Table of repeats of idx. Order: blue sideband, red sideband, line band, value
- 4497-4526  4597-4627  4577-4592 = 0.05 mag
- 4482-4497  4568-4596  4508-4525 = 0.00 mag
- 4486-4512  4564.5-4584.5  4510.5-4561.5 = 0.05 mag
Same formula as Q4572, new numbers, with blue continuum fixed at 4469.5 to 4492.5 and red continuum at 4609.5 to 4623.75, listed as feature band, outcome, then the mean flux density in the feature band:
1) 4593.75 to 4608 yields 1.07 angstroms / 15.3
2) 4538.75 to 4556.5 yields 0.78 angstroms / 15.2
